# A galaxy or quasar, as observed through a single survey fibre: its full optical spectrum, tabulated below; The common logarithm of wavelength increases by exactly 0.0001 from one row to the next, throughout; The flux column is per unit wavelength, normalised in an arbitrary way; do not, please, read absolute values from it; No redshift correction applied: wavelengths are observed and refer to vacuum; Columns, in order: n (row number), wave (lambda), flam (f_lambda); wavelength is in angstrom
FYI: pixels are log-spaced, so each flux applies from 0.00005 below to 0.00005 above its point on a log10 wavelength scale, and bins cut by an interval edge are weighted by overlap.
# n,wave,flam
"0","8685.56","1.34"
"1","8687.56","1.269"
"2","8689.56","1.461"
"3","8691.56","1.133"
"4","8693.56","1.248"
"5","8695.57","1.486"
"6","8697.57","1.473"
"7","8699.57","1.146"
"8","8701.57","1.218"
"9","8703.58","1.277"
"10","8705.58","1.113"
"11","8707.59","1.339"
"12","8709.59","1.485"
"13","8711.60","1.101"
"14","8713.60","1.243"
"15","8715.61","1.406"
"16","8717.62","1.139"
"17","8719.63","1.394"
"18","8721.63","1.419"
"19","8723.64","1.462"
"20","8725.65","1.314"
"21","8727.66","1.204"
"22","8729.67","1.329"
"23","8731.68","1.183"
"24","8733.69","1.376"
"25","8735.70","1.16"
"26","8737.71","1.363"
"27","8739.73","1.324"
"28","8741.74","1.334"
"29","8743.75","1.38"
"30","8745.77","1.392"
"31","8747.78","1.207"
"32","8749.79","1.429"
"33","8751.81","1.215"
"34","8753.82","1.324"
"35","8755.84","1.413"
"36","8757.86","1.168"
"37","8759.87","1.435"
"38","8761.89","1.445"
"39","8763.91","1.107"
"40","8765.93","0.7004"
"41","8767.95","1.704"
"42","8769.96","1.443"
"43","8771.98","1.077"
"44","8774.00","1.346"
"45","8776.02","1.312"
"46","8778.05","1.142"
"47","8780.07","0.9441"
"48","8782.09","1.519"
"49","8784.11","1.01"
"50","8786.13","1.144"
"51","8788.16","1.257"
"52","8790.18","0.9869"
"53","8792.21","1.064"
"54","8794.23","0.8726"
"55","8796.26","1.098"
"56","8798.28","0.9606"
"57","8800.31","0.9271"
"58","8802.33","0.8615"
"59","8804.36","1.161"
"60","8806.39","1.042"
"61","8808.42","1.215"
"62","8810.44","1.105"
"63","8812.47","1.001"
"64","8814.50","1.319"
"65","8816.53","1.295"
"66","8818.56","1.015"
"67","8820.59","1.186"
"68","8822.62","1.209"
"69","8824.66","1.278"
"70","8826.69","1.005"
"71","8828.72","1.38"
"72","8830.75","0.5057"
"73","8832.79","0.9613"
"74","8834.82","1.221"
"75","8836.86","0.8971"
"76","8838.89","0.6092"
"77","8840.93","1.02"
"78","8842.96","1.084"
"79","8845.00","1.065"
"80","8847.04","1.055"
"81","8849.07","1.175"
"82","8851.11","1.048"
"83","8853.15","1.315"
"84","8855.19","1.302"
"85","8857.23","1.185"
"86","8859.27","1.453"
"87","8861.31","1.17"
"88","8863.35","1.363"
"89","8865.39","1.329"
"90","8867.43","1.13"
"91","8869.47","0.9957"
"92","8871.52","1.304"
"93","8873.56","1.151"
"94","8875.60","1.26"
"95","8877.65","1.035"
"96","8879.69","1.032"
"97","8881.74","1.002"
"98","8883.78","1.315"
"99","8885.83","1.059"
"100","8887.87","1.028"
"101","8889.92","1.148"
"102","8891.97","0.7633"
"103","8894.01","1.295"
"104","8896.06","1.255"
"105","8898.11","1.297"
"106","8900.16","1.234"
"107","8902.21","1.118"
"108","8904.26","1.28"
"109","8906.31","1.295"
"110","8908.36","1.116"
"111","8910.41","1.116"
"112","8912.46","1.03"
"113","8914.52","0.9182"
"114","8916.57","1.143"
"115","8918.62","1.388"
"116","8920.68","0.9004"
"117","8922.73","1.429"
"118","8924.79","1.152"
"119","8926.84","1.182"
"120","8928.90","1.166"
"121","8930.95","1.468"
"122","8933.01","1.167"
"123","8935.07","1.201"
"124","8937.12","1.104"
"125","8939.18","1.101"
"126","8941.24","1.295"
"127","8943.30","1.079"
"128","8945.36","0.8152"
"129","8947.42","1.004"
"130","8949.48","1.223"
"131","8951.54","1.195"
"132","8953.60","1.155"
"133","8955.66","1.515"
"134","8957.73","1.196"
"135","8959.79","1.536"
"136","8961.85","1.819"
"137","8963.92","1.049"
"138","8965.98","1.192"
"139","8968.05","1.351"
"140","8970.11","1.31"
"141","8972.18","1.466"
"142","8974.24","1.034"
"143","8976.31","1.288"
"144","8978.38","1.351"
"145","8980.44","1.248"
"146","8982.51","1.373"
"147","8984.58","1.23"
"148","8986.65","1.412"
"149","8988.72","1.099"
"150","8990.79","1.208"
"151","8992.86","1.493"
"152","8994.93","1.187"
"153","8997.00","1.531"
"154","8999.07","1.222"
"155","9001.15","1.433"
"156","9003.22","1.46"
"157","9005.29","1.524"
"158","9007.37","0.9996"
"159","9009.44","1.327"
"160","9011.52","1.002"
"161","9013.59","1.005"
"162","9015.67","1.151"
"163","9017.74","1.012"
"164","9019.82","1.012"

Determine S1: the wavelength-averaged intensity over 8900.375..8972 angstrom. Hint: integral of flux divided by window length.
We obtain 1.21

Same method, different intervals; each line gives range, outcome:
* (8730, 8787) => 1.27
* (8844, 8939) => 1.17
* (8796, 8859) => 1.08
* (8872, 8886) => 1.13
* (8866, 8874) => 1.15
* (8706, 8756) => 1.31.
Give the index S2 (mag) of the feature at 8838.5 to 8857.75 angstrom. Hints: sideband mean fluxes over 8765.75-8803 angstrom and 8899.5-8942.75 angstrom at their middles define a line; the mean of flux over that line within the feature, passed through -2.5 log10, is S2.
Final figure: 0.06 mag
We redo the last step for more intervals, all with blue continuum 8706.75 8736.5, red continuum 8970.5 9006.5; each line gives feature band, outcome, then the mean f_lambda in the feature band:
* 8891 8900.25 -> 0.13 mag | 1.17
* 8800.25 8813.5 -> 0.24 mag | 1.05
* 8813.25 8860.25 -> 0.18 mag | 1.11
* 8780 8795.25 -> 0.18 mag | 1.11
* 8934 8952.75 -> 0.19 mag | 1.11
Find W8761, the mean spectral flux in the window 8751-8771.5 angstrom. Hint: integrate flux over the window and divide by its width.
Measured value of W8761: 1.29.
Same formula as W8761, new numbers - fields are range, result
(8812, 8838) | 1.1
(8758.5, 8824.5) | 1.15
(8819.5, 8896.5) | 1.12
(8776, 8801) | 1.09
